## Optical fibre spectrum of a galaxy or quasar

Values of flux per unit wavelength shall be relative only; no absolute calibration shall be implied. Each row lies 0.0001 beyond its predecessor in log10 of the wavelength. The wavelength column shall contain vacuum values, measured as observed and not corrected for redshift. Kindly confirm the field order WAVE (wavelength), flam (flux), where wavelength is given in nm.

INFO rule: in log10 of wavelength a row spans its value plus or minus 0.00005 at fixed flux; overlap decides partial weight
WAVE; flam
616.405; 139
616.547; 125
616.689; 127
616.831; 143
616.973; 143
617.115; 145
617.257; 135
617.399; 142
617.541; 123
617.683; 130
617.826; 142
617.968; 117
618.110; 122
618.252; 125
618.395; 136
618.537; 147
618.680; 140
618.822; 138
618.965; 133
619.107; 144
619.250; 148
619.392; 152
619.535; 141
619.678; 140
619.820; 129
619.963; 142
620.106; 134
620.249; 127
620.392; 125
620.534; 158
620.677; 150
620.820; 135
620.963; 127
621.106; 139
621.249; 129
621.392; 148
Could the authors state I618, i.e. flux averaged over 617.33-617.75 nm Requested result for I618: 132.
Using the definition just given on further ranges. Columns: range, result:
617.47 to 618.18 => 127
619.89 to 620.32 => 134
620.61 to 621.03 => 137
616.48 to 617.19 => 137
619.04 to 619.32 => 146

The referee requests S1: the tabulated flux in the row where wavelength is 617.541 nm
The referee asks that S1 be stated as 123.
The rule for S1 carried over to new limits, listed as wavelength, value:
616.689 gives 127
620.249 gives 127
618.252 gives 125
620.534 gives 158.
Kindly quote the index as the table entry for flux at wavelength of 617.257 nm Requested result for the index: 135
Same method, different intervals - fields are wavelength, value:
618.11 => 122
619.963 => 142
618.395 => 136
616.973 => 143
